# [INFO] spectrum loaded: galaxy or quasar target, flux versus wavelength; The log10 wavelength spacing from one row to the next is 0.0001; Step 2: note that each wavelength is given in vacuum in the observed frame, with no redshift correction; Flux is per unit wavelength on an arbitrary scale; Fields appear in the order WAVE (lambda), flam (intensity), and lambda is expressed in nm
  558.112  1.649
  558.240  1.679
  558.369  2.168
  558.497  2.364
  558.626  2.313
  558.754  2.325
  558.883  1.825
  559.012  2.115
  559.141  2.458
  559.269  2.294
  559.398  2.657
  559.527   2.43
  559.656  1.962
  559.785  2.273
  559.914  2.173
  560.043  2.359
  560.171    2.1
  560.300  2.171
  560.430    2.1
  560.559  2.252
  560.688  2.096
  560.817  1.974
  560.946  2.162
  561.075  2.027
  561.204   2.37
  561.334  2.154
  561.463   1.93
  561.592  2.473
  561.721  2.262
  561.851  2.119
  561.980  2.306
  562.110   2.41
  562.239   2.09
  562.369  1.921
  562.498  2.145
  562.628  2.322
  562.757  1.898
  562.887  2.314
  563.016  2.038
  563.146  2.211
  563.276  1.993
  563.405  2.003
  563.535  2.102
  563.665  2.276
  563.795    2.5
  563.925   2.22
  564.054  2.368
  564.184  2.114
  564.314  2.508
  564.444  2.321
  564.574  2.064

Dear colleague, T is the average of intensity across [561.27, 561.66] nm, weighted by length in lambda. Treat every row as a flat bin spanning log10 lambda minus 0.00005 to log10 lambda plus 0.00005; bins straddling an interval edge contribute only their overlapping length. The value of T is 2.19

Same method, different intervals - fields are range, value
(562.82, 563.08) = 2.18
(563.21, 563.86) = 2.17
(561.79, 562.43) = 2.17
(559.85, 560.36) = 2.2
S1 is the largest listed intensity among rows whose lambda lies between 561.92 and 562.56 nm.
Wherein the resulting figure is 2.41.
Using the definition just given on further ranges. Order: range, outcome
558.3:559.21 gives 2.458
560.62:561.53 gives 2.37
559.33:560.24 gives 2.657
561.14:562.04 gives 2.473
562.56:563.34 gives 2.322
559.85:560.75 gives 2.359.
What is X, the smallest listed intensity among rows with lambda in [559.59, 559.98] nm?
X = 1.962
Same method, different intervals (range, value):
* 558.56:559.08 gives 1.825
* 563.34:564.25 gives 2.003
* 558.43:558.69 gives 2.313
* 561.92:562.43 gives 1.921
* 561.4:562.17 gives 1.93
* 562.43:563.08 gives 1.898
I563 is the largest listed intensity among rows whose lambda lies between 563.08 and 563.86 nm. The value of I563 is 2.5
